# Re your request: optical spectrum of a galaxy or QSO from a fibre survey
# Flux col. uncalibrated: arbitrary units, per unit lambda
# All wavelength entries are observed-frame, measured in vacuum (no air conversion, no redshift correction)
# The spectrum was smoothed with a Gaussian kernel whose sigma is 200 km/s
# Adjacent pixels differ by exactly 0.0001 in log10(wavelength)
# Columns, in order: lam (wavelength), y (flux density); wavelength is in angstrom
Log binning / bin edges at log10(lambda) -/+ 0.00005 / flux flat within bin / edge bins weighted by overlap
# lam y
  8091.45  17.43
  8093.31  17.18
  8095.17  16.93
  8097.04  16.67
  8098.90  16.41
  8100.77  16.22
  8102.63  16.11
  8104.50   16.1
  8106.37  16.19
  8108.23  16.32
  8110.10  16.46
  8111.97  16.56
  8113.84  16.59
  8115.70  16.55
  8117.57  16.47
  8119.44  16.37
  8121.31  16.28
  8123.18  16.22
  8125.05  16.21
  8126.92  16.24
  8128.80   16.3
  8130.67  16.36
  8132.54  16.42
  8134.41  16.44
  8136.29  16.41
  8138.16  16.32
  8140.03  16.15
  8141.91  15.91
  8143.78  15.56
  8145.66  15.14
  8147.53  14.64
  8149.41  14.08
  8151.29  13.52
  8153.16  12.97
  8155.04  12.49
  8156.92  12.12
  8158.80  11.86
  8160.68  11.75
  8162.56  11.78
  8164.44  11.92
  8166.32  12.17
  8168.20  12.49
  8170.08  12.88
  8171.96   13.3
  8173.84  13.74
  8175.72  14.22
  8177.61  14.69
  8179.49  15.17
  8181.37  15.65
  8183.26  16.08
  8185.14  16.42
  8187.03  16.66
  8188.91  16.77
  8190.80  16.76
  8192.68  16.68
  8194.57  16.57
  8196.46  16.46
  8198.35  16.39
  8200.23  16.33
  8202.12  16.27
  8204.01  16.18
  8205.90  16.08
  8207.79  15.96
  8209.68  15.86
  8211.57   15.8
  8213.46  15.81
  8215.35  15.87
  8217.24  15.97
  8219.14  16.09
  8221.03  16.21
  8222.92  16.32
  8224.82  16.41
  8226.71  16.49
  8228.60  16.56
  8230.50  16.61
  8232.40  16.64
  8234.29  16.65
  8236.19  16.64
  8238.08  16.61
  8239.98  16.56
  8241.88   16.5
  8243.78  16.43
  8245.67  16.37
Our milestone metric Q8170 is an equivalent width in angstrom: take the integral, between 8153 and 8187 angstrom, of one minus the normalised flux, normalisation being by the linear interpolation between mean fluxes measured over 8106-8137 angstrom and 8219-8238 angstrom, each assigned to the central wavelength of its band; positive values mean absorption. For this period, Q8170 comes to 6.01 angstrom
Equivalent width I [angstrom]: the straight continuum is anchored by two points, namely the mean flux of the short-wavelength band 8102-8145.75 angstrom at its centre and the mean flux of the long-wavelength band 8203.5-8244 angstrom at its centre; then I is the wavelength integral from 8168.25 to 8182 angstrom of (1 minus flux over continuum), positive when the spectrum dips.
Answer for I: 1.8 angstrom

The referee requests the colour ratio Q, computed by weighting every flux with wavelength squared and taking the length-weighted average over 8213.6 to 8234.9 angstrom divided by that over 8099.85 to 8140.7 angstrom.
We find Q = 1.0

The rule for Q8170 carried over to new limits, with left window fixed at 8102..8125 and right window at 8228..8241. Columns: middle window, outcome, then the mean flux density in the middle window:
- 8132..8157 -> 2.2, 14.9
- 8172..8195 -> 1.2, 15.7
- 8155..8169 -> 3.8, 12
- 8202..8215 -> 0.5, 16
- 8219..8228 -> 0.1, 16.3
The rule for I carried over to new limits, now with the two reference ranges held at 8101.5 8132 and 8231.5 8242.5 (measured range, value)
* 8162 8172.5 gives 2.58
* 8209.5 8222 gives 0.46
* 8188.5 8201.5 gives -0.03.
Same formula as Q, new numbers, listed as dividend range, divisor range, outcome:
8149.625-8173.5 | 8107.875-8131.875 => 0.77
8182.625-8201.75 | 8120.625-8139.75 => 1.03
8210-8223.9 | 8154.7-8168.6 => 1.35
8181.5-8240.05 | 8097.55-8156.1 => 1.06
